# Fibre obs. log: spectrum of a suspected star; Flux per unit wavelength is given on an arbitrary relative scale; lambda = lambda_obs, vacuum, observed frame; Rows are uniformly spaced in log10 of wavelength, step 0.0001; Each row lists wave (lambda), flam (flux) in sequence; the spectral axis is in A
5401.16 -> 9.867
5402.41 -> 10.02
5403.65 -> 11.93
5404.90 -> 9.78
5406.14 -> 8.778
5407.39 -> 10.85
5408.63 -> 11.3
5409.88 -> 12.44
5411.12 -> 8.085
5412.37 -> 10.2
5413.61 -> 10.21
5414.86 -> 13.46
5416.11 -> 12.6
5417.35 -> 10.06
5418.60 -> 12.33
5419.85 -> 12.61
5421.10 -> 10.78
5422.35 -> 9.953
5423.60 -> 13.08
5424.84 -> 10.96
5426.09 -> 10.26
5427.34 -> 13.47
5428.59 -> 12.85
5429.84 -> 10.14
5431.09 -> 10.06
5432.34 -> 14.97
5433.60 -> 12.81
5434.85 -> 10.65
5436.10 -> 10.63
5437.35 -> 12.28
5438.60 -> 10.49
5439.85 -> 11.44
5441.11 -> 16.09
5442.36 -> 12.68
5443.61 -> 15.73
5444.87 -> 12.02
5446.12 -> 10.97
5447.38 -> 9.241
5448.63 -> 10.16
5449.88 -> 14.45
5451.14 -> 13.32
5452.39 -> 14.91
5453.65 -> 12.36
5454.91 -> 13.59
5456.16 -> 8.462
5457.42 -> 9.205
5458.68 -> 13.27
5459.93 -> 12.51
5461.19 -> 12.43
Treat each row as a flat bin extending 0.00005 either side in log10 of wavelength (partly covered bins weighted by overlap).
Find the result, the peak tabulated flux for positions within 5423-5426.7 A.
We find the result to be 13.08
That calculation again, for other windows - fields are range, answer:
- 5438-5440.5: 11.44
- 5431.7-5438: 14.97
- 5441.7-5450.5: 15.73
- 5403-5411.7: 12.44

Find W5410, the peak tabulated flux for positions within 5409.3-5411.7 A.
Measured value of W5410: 12.44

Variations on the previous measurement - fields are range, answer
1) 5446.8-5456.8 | 14.91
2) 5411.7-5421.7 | 13.46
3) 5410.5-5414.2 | 10.21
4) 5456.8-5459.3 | 13.27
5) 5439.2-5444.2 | 16.09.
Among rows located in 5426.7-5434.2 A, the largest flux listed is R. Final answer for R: 14.97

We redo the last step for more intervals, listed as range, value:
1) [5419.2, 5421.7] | 12.61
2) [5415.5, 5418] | 12.6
